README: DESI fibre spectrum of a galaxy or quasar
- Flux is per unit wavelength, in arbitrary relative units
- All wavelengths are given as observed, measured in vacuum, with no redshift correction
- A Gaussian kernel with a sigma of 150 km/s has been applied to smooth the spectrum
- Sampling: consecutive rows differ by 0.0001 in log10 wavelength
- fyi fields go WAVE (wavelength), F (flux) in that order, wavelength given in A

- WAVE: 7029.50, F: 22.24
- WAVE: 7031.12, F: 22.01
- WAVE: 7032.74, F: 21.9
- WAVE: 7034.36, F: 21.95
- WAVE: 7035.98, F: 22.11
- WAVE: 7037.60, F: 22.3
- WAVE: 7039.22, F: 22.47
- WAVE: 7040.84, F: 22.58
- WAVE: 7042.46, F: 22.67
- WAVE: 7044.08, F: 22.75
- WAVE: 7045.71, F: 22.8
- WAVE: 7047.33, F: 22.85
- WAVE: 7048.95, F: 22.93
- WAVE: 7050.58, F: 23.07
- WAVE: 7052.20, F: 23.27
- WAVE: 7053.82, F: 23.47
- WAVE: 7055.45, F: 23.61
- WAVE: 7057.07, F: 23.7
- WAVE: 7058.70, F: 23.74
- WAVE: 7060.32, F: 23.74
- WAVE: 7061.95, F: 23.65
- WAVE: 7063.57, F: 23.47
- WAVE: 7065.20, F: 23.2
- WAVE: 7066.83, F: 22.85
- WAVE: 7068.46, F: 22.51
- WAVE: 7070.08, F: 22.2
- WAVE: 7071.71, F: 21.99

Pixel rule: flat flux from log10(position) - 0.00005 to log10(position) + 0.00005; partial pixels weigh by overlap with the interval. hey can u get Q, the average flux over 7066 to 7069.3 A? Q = 22.7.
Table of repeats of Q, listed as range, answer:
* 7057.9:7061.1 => 23.8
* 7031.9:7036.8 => 22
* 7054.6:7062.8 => 23.7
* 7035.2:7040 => 22.3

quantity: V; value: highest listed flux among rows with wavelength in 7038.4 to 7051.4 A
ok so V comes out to 23.07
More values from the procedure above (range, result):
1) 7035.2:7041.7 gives 22.58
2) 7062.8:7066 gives 23.47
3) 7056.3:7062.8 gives 23.74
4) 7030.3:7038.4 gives 22.3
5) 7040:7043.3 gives 22.67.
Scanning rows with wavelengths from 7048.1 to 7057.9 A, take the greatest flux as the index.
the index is 23.7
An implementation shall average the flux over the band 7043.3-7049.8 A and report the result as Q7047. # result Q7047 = 22.8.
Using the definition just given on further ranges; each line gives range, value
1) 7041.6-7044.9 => 22.7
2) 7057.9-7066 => 23.6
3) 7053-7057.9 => 23.6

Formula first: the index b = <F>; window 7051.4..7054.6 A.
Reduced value 23.4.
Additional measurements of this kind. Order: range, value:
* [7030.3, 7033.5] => 21.9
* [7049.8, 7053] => 23.2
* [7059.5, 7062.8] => 23.7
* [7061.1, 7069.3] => 23.1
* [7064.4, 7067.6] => 23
